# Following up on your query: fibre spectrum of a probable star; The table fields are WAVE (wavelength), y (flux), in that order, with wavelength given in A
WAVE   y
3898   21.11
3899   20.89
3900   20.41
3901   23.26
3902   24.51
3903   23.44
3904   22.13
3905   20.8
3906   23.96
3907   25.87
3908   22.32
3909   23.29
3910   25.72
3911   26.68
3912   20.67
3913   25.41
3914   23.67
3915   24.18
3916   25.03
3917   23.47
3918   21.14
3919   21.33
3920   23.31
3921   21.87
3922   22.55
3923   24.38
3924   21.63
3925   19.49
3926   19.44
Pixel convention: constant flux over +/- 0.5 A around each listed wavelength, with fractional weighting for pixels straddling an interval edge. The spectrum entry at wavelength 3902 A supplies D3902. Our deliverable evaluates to 24.51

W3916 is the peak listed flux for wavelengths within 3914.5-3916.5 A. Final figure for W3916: 25.03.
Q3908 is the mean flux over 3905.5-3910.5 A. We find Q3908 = 24.2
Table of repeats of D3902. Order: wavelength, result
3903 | 23.44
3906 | 23.96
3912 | 20.67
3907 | 25.87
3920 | 23.31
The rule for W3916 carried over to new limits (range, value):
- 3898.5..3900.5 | 20.89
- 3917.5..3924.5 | 24.38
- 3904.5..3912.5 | 26.68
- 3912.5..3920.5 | 25.41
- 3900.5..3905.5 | 24.51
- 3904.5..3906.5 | 23.96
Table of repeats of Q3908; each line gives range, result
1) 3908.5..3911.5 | 25.2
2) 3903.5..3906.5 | 22.3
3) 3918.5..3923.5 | 22.7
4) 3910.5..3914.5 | 24.1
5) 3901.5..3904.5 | 23.4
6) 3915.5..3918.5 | 23.2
